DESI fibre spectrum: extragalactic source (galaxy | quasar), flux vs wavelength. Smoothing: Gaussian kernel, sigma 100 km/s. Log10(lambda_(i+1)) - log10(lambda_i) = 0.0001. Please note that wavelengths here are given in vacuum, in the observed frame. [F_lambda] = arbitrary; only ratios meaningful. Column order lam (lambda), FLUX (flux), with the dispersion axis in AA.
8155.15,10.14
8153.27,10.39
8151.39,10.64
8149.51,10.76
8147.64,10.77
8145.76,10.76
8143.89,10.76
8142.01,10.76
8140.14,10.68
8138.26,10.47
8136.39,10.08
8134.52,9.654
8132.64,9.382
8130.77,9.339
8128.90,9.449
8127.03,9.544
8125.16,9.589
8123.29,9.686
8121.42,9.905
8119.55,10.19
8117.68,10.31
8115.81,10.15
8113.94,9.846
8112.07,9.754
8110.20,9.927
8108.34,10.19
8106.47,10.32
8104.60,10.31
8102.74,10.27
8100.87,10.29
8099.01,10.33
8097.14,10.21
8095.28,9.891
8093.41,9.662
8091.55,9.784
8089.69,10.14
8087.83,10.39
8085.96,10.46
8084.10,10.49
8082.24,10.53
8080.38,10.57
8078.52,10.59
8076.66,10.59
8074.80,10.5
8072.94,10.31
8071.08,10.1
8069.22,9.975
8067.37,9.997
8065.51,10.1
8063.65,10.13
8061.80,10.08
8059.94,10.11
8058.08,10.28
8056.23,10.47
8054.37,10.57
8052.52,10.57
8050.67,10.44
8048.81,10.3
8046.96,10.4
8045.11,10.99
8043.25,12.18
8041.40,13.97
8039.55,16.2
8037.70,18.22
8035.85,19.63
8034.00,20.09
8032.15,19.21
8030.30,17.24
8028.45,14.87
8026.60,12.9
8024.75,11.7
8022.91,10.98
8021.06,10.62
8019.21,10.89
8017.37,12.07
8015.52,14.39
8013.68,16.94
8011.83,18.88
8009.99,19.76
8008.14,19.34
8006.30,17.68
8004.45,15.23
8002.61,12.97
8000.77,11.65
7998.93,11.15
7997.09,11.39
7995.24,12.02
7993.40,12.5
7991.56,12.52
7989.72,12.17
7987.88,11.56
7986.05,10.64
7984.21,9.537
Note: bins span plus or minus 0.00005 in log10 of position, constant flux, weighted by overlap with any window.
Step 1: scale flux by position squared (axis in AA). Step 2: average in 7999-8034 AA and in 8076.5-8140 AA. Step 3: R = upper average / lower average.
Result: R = 0.7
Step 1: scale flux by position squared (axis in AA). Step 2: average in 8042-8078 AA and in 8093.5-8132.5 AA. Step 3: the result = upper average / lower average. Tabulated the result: 0.96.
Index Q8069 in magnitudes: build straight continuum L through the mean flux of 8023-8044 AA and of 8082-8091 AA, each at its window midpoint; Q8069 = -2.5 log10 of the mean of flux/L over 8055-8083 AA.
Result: 0.18 mag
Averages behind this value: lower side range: 15.9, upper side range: 10.4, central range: 10.3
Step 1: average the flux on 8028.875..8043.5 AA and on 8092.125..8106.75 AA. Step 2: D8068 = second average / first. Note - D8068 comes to 0.59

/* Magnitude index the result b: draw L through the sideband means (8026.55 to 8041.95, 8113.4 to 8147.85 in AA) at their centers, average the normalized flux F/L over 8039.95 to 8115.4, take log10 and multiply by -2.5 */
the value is 0.31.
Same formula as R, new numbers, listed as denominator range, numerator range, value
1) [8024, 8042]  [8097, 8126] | 0.62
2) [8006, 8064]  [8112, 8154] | 0.75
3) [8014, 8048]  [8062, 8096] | 0.72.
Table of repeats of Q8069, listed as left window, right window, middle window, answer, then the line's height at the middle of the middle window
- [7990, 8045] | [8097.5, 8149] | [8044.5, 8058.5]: 0.25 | 13.2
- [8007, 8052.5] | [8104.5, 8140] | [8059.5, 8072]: 0.26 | 12.8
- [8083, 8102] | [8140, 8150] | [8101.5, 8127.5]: 0.04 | 10.4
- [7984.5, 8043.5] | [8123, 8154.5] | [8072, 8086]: 0.16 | 12.2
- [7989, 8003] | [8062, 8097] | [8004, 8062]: -0.24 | 11.2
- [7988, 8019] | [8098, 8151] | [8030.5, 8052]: -0.13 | 13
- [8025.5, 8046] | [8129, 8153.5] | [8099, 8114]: 0.20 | 12.2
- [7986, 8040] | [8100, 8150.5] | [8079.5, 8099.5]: 0.13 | 11.5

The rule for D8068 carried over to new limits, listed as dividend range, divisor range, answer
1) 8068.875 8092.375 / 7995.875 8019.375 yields 0.70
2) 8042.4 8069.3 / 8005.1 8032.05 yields 0.70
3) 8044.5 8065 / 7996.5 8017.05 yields 0.68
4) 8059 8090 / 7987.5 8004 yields 0.85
